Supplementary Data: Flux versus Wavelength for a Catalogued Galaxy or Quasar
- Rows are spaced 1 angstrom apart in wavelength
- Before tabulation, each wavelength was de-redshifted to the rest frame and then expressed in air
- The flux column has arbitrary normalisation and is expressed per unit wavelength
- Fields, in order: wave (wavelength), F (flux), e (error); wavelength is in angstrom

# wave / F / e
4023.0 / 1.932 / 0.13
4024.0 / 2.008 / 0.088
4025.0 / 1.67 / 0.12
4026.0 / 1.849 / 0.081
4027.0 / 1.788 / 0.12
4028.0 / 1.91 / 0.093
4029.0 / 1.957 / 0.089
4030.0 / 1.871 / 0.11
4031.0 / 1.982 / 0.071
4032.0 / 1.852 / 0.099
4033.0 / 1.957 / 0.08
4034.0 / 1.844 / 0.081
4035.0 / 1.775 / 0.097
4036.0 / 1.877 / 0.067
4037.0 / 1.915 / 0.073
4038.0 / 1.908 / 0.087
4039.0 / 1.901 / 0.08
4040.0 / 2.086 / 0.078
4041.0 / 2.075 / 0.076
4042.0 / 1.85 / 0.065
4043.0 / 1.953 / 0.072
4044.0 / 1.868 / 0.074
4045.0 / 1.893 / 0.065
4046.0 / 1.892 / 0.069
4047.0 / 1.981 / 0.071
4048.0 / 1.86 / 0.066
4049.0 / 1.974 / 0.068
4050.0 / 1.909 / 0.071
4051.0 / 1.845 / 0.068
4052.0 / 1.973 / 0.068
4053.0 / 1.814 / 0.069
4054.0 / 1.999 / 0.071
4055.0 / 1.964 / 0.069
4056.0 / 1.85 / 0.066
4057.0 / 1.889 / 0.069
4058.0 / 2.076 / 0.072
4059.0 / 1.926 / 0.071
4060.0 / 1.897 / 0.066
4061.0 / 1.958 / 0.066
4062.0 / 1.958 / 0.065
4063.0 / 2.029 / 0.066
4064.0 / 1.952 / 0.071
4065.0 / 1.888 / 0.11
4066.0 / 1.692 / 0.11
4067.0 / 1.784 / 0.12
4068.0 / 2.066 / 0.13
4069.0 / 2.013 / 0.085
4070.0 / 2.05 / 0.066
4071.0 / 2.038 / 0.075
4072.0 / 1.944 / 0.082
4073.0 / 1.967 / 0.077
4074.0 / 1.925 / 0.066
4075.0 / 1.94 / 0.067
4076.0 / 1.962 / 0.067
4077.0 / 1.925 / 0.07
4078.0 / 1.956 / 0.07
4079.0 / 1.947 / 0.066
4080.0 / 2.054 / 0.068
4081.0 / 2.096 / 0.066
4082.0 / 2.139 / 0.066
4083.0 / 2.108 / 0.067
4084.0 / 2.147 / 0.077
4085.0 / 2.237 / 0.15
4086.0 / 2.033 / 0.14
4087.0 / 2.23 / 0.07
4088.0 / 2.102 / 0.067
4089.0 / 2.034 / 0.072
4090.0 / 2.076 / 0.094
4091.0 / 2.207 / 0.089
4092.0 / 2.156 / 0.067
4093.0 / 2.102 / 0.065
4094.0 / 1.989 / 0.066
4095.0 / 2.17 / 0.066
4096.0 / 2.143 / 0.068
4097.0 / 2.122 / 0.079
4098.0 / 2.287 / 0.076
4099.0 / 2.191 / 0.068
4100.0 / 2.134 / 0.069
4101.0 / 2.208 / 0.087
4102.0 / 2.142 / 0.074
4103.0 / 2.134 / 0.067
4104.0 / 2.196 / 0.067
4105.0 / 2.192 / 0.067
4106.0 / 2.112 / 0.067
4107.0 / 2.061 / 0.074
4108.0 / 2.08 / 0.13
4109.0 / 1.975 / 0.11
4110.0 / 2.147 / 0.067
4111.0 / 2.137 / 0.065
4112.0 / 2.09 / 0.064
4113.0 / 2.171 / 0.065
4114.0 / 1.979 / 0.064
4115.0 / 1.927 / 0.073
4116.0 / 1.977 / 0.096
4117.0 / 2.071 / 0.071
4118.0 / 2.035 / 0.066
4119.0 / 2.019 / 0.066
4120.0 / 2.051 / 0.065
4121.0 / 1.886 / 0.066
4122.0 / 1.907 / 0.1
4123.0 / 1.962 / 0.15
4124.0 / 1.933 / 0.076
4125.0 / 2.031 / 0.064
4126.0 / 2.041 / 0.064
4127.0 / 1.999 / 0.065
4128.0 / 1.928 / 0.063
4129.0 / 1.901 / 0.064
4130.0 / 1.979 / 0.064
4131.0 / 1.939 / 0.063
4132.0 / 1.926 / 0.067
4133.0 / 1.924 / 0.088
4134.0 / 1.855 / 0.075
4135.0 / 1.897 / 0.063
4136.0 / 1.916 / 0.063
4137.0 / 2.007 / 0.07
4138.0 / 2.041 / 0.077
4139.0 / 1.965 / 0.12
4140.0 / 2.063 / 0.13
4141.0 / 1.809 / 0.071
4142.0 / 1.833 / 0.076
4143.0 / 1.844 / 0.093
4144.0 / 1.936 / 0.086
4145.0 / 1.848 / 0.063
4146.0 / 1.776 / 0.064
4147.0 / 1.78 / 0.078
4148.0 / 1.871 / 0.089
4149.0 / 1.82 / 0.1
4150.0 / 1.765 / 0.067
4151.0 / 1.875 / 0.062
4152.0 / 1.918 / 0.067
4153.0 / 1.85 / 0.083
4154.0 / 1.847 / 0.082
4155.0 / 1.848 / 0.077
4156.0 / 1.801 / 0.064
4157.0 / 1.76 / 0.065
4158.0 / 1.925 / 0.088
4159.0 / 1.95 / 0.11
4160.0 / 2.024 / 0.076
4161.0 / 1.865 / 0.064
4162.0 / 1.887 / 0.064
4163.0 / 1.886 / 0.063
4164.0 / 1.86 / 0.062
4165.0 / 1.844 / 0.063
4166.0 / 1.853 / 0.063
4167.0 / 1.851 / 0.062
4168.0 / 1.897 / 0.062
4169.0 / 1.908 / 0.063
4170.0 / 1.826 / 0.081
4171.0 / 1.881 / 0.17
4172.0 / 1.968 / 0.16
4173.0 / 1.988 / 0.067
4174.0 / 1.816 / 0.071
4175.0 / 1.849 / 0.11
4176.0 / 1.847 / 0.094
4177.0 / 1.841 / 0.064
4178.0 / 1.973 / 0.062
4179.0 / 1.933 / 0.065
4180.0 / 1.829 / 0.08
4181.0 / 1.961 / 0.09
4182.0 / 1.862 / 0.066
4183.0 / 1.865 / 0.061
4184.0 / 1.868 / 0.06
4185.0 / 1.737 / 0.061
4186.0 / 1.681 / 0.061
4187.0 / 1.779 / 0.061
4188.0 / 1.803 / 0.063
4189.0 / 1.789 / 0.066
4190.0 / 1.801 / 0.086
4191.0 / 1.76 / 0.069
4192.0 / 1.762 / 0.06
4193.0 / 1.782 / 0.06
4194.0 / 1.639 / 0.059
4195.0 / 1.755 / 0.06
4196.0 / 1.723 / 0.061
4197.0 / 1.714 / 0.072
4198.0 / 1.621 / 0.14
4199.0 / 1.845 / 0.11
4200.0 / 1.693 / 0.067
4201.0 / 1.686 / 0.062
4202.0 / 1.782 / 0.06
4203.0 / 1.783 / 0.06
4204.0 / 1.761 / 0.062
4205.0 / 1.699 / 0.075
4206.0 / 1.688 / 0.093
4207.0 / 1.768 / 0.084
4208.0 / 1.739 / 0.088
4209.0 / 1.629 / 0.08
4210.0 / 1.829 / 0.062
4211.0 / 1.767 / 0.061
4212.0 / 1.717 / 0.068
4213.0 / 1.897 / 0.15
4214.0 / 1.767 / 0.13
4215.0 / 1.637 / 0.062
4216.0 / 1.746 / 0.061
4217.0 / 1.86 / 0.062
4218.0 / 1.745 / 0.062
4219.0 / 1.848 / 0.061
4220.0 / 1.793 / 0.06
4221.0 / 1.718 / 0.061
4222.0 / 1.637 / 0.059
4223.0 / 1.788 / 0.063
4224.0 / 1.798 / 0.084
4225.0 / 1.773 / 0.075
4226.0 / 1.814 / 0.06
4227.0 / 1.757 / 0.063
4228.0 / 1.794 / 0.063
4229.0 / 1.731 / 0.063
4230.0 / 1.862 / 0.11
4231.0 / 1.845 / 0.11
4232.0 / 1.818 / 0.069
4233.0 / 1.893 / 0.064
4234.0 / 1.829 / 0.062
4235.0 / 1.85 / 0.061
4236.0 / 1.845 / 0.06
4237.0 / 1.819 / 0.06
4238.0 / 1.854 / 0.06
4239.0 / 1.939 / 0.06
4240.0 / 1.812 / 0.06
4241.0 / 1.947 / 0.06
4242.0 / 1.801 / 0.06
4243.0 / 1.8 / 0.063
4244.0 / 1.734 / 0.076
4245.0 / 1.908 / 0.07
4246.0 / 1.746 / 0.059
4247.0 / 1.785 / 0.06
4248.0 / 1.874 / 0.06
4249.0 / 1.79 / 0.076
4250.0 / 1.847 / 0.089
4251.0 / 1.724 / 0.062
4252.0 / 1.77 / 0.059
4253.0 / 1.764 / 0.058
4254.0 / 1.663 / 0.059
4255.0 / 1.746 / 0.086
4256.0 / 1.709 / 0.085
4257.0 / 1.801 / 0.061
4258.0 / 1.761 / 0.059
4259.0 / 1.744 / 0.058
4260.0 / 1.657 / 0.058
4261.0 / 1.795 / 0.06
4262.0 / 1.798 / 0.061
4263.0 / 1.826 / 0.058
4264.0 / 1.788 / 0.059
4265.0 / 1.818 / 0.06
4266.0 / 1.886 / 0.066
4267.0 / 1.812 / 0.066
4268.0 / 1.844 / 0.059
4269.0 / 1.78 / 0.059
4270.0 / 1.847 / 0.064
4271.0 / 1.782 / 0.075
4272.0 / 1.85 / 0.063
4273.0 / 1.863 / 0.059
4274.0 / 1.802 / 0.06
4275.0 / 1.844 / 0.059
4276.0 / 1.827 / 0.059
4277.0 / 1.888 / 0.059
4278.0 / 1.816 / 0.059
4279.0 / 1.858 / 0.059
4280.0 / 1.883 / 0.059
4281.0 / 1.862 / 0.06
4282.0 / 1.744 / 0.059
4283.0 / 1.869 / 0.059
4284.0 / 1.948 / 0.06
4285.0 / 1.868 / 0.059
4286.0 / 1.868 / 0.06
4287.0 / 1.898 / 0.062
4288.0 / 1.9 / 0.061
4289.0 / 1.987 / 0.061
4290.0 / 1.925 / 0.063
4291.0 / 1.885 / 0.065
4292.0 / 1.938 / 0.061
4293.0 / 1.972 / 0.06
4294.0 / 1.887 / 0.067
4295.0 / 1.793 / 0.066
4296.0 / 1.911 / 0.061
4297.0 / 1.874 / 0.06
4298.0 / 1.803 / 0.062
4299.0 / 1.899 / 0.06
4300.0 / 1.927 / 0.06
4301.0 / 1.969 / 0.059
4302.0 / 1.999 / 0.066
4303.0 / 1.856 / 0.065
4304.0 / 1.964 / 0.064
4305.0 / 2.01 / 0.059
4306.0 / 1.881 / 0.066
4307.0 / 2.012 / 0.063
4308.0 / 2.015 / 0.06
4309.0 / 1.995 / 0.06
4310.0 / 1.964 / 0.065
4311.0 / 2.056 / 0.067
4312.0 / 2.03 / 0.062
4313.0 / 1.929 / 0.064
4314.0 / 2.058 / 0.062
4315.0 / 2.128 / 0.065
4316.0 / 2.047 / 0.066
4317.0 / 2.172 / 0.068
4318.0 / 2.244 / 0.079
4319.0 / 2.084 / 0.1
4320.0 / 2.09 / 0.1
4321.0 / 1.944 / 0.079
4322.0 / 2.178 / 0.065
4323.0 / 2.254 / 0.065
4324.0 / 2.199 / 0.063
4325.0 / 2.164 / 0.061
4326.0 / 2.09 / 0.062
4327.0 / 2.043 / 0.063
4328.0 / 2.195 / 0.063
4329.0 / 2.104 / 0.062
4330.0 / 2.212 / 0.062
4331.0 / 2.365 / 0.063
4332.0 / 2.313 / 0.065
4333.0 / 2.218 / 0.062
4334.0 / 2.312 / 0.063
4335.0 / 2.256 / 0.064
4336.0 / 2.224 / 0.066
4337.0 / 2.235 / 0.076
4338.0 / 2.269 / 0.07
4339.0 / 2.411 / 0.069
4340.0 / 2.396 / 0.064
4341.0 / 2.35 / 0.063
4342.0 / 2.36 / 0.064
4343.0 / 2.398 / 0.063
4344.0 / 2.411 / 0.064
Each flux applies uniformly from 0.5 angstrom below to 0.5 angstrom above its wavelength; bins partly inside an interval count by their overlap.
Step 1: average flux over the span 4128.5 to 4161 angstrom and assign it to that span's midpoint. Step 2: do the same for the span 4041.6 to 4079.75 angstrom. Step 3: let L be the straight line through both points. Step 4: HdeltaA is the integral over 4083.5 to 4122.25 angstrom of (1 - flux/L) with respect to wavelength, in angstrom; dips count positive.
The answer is -3.8 angstrom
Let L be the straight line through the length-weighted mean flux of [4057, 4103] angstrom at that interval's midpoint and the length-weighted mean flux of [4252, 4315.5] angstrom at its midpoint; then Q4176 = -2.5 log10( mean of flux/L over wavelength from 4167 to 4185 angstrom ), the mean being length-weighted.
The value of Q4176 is 0.05 mag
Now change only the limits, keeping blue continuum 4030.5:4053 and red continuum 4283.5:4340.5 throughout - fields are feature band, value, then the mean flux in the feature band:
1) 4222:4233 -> 0.12 mag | 1.8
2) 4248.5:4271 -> 0.14 mag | 1.78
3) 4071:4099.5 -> -0.08 mag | 2.08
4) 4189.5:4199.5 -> 0.15 mag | 1.74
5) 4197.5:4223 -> 0.15 mag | 1.75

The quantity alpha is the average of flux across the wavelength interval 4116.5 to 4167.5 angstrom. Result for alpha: 1.91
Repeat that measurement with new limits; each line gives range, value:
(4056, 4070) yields 1.93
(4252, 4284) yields 1.81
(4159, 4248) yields 1.81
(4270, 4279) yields 1.84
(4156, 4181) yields 1.89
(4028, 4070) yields 1.92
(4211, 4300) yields 1.82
